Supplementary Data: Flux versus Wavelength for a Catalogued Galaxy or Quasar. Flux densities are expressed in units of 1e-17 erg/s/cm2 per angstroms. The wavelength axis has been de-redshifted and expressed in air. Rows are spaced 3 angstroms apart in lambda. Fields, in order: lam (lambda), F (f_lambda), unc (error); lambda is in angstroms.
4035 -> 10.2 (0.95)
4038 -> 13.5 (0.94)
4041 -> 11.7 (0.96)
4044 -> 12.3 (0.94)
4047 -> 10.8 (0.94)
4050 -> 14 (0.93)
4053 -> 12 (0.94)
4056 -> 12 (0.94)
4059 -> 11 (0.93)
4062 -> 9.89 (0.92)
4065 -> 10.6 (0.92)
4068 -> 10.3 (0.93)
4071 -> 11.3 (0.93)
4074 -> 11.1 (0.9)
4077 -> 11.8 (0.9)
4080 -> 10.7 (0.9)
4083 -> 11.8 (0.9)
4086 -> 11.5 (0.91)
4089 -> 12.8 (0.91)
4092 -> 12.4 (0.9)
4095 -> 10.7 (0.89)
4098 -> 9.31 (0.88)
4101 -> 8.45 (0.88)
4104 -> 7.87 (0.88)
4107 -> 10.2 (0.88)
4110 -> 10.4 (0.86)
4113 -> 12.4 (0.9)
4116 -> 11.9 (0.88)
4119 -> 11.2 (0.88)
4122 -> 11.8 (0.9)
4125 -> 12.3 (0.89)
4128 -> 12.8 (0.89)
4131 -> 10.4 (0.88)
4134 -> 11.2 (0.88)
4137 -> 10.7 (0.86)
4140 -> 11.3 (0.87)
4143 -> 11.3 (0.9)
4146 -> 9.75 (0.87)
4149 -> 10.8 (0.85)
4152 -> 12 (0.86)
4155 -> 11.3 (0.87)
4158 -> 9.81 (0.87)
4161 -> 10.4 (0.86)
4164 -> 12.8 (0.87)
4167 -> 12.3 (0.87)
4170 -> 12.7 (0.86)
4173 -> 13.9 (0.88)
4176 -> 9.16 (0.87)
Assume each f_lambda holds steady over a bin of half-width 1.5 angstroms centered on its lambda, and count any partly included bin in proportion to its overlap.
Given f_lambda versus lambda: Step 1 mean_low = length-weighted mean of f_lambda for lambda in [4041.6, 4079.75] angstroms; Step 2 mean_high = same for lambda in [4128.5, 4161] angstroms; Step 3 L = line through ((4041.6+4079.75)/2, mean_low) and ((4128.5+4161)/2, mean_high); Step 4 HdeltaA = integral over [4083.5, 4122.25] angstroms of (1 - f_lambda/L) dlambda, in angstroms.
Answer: 1.1 angstroms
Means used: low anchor 11.4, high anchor 10.9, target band 10.8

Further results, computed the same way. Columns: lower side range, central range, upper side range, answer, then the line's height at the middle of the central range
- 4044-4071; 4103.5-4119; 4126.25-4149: 0.52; 11.2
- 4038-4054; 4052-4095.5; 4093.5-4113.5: -1.16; 11.1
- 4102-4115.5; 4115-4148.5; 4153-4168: -1.82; 10.7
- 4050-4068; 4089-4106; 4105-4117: 1.66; 11.1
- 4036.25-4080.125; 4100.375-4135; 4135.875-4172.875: 1.42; 11.4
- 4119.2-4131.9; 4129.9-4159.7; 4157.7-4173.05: 2.60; 11.9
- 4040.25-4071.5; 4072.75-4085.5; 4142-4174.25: 0.11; 11.5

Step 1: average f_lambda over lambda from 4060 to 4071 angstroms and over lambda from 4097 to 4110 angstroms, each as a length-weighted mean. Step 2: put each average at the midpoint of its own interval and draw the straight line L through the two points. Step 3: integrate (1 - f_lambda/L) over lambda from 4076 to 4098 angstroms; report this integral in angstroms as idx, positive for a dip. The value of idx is -4.1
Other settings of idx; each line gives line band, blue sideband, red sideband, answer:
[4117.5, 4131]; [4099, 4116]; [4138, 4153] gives -1.8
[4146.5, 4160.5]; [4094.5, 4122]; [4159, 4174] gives 1.2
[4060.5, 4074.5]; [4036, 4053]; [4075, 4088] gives 1.4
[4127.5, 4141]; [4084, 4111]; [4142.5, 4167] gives -0.4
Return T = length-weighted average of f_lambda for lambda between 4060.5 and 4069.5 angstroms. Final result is 10.3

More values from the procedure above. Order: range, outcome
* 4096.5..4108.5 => 8.96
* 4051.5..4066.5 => 11.1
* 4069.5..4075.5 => 11.2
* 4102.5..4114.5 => 10.2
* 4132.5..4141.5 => 11.1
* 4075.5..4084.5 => 11.4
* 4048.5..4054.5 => 13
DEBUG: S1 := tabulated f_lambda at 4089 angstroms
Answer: 12.8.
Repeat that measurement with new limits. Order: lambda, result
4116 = 11.9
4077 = 11.8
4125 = 12.3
